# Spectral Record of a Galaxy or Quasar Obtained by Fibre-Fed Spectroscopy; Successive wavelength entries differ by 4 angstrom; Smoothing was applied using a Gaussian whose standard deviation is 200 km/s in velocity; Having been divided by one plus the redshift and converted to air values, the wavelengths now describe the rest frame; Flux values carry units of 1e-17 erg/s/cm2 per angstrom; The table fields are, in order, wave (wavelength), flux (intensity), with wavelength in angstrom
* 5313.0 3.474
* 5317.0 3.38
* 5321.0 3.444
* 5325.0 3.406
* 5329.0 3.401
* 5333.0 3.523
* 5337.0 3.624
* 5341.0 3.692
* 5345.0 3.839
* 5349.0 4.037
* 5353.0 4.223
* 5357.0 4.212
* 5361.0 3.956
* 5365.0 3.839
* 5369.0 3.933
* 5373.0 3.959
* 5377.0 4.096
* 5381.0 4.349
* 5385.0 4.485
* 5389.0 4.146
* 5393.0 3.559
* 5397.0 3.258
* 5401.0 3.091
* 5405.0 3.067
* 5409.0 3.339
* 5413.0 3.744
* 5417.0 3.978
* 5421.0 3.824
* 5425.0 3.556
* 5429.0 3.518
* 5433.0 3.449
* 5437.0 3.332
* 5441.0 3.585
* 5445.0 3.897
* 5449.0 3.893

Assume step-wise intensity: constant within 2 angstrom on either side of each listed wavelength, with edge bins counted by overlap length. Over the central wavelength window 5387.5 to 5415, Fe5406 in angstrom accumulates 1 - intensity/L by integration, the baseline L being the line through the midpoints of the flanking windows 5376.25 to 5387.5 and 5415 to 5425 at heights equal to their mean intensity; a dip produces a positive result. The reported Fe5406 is 4.3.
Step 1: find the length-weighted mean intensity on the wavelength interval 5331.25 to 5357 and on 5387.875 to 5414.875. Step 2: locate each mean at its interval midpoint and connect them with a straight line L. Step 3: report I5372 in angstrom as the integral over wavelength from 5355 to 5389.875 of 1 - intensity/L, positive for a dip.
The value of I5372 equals -4.4 angstrom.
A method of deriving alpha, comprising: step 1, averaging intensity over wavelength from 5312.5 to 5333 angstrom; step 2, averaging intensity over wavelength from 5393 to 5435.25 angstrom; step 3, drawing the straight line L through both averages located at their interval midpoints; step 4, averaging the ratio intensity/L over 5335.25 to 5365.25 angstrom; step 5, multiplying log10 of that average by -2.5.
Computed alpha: -0.14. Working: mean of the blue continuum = 3.43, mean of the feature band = 3.94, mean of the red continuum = 3.49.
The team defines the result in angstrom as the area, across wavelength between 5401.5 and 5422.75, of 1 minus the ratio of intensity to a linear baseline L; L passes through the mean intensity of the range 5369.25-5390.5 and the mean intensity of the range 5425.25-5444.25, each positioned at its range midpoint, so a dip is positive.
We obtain 1.3 angstrom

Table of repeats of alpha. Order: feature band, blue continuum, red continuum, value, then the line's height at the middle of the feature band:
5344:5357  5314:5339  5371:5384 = -0.08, 3.79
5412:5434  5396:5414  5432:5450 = -0.07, 3.45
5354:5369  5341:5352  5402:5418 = -0.05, 3.81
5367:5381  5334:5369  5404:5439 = -0.07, 3.8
